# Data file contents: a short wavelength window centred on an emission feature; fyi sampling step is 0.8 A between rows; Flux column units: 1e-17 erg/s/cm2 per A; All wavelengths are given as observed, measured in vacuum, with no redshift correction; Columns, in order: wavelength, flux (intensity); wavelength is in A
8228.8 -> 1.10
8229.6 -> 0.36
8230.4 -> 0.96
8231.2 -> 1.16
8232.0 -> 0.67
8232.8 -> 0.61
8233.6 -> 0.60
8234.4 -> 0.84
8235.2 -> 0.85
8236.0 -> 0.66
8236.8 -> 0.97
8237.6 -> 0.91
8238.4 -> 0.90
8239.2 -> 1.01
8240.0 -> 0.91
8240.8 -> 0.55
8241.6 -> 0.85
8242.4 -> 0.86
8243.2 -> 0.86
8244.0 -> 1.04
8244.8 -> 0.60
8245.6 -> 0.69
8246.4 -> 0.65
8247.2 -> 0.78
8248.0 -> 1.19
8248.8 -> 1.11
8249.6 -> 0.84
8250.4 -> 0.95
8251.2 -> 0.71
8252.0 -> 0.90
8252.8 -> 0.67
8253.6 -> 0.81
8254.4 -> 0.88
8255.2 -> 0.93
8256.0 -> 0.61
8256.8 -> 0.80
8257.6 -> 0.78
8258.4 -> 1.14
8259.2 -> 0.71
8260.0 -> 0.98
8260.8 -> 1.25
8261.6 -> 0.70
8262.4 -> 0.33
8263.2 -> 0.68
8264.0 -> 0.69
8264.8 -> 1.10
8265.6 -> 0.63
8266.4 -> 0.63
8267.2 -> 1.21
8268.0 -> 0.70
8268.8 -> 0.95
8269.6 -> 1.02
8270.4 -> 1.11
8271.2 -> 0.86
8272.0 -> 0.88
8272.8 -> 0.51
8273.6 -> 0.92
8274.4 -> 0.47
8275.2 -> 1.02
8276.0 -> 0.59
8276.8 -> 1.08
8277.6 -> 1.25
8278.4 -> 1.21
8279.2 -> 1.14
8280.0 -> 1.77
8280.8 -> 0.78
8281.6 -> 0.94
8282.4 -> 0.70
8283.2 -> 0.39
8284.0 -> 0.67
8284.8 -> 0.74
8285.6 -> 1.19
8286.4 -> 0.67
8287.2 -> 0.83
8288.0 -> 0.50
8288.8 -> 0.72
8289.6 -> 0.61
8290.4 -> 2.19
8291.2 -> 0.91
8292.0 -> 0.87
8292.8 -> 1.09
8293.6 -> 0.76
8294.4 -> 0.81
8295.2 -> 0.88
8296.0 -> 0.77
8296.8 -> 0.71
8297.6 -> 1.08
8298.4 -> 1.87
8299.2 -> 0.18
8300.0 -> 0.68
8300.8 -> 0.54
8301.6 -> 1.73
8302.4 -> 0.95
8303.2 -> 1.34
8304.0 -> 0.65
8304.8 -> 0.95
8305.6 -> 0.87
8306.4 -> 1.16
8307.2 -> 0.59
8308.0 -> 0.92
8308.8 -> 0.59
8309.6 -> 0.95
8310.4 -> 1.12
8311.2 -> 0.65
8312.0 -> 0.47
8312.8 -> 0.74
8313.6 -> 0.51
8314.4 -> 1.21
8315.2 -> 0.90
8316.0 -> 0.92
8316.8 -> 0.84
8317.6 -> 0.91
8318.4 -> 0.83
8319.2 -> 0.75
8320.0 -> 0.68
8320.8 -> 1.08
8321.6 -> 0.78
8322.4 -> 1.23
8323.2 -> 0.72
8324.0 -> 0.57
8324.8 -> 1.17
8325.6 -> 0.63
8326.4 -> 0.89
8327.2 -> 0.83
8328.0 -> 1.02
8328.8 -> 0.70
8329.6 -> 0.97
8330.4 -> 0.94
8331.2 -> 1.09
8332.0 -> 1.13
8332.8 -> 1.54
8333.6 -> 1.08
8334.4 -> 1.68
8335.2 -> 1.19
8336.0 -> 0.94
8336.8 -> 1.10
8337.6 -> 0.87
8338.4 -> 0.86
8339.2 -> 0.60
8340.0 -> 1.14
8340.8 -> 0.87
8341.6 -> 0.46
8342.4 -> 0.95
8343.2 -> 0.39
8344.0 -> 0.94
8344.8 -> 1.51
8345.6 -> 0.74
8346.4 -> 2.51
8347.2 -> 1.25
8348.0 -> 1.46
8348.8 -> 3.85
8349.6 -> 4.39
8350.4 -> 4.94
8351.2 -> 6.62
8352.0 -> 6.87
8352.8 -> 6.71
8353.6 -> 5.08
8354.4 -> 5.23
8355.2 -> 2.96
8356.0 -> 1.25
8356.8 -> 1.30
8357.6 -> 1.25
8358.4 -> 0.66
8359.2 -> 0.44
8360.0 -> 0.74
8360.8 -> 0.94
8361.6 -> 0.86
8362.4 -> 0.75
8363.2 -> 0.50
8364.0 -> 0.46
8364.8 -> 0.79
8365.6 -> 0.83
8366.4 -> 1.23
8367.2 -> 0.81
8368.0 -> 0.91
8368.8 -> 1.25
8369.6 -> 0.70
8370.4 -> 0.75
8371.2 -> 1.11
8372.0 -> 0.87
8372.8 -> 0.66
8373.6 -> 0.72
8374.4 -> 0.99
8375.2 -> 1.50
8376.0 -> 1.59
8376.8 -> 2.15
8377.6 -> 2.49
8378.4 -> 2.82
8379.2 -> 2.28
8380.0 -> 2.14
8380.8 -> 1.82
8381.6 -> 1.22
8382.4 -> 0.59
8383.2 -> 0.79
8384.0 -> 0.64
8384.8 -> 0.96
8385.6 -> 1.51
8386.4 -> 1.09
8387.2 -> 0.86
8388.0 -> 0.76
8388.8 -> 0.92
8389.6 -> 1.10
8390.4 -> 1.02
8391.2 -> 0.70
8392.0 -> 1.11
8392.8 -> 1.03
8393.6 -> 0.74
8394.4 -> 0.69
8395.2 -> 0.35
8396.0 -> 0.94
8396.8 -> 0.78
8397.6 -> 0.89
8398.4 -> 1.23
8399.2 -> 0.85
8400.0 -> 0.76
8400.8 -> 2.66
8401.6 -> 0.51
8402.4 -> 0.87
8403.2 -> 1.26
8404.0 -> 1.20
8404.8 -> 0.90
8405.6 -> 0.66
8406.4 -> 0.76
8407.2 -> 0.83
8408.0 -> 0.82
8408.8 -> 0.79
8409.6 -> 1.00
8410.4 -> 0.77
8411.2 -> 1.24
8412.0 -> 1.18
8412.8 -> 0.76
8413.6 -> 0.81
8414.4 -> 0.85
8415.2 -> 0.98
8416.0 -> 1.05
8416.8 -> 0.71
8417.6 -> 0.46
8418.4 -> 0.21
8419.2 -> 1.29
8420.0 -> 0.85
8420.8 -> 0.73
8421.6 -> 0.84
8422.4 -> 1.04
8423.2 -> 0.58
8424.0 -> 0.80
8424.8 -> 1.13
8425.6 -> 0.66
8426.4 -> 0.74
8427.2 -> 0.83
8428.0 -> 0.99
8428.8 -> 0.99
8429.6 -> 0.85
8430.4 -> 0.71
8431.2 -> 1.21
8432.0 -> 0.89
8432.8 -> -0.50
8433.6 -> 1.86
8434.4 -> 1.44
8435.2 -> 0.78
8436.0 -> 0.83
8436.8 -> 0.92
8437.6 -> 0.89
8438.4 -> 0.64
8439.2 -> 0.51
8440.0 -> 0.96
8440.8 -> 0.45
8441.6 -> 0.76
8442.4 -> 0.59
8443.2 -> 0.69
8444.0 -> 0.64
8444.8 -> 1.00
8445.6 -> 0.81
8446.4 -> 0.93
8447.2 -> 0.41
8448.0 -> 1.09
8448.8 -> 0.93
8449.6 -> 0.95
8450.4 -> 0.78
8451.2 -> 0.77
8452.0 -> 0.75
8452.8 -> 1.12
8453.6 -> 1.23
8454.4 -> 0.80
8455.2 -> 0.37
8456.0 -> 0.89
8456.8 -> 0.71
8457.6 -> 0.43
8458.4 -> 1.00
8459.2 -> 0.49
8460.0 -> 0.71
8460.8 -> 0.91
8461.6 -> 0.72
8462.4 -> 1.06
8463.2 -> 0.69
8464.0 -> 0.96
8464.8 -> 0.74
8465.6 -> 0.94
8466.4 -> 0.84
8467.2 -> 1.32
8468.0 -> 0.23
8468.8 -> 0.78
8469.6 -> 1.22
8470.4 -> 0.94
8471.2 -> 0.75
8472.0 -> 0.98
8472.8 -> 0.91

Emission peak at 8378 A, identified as [N II]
